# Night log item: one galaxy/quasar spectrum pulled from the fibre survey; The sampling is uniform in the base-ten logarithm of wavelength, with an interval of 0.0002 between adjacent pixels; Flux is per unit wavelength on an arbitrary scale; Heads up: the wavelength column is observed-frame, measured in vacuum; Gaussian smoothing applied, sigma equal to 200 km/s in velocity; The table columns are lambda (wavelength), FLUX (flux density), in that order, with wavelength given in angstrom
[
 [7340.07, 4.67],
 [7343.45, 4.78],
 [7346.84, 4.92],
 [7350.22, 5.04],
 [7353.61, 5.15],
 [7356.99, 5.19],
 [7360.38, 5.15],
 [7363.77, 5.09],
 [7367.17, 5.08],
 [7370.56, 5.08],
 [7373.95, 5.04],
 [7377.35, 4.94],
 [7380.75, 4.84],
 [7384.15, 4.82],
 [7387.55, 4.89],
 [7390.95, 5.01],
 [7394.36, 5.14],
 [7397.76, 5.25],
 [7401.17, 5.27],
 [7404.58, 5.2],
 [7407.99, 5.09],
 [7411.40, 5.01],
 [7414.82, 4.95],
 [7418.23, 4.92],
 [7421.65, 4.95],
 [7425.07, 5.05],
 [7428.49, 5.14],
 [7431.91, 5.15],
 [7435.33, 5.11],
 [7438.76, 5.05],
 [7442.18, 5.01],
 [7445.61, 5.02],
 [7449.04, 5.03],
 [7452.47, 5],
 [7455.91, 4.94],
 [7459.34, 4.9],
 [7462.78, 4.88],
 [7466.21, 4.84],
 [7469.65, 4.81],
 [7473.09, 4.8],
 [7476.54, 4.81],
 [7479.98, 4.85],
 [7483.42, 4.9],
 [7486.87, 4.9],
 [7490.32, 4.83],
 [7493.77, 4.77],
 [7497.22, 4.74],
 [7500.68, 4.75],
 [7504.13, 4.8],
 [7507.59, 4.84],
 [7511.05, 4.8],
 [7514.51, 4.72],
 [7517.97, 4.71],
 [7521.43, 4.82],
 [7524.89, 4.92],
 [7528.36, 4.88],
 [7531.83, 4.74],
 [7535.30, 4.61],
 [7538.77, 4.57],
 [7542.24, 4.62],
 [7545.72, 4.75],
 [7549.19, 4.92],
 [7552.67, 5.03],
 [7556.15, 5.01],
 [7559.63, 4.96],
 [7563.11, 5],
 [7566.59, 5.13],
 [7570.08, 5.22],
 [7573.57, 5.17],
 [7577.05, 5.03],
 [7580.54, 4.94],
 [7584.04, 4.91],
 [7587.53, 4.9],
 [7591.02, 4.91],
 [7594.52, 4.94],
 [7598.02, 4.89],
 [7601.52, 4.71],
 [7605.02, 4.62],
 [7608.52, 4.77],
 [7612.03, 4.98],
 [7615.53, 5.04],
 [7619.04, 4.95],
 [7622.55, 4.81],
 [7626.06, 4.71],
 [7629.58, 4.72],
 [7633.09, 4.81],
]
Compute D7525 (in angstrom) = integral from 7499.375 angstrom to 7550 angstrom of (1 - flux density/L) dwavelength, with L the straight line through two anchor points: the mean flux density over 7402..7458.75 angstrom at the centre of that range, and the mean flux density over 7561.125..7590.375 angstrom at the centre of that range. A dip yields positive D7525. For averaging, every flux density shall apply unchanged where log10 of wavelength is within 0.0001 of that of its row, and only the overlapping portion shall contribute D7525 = 2.8 angstrom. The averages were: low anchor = 5.04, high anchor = 5.03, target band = 4.76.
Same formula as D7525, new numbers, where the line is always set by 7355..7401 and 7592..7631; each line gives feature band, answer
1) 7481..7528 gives 1.2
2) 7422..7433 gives -0.2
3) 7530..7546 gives 0.8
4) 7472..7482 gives 0.3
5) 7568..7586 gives -0.7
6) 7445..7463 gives 0.0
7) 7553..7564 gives -0.3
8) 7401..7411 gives -0.3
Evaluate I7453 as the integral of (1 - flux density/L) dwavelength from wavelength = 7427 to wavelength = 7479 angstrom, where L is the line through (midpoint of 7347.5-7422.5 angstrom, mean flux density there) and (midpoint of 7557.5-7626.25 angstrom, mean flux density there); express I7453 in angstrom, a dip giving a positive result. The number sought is 0.5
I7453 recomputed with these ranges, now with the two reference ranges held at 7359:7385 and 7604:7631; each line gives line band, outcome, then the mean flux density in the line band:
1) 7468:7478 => 0.3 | 4.8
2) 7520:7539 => 0.5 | 4.77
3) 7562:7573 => -0.6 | 5.13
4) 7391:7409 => -0.7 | 5.18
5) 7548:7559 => -0.2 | 4.99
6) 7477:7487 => 0.1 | 4.87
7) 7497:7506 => 0.3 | 4.77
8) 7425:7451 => -0.6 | 5.07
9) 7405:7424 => -0.1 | 5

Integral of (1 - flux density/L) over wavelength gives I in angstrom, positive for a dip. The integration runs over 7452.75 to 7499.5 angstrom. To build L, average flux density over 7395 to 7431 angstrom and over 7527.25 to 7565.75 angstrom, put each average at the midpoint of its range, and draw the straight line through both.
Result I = 1.12 angstrom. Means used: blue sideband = 5.09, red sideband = 4.83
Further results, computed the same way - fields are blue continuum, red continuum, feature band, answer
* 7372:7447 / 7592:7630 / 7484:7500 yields 0.5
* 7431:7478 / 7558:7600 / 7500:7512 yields 0.4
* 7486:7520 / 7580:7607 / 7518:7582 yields -1.1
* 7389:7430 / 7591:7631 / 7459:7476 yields 0.6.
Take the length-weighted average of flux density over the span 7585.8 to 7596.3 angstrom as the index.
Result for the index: 4.92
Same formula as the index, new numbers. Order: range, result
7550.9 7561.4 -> 5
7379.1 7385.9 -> 4.83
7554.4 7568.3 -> 5.03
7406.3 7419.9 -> 4.99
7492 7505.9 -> 4.76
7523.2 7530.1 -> 4.9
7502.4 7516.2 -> 4.79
